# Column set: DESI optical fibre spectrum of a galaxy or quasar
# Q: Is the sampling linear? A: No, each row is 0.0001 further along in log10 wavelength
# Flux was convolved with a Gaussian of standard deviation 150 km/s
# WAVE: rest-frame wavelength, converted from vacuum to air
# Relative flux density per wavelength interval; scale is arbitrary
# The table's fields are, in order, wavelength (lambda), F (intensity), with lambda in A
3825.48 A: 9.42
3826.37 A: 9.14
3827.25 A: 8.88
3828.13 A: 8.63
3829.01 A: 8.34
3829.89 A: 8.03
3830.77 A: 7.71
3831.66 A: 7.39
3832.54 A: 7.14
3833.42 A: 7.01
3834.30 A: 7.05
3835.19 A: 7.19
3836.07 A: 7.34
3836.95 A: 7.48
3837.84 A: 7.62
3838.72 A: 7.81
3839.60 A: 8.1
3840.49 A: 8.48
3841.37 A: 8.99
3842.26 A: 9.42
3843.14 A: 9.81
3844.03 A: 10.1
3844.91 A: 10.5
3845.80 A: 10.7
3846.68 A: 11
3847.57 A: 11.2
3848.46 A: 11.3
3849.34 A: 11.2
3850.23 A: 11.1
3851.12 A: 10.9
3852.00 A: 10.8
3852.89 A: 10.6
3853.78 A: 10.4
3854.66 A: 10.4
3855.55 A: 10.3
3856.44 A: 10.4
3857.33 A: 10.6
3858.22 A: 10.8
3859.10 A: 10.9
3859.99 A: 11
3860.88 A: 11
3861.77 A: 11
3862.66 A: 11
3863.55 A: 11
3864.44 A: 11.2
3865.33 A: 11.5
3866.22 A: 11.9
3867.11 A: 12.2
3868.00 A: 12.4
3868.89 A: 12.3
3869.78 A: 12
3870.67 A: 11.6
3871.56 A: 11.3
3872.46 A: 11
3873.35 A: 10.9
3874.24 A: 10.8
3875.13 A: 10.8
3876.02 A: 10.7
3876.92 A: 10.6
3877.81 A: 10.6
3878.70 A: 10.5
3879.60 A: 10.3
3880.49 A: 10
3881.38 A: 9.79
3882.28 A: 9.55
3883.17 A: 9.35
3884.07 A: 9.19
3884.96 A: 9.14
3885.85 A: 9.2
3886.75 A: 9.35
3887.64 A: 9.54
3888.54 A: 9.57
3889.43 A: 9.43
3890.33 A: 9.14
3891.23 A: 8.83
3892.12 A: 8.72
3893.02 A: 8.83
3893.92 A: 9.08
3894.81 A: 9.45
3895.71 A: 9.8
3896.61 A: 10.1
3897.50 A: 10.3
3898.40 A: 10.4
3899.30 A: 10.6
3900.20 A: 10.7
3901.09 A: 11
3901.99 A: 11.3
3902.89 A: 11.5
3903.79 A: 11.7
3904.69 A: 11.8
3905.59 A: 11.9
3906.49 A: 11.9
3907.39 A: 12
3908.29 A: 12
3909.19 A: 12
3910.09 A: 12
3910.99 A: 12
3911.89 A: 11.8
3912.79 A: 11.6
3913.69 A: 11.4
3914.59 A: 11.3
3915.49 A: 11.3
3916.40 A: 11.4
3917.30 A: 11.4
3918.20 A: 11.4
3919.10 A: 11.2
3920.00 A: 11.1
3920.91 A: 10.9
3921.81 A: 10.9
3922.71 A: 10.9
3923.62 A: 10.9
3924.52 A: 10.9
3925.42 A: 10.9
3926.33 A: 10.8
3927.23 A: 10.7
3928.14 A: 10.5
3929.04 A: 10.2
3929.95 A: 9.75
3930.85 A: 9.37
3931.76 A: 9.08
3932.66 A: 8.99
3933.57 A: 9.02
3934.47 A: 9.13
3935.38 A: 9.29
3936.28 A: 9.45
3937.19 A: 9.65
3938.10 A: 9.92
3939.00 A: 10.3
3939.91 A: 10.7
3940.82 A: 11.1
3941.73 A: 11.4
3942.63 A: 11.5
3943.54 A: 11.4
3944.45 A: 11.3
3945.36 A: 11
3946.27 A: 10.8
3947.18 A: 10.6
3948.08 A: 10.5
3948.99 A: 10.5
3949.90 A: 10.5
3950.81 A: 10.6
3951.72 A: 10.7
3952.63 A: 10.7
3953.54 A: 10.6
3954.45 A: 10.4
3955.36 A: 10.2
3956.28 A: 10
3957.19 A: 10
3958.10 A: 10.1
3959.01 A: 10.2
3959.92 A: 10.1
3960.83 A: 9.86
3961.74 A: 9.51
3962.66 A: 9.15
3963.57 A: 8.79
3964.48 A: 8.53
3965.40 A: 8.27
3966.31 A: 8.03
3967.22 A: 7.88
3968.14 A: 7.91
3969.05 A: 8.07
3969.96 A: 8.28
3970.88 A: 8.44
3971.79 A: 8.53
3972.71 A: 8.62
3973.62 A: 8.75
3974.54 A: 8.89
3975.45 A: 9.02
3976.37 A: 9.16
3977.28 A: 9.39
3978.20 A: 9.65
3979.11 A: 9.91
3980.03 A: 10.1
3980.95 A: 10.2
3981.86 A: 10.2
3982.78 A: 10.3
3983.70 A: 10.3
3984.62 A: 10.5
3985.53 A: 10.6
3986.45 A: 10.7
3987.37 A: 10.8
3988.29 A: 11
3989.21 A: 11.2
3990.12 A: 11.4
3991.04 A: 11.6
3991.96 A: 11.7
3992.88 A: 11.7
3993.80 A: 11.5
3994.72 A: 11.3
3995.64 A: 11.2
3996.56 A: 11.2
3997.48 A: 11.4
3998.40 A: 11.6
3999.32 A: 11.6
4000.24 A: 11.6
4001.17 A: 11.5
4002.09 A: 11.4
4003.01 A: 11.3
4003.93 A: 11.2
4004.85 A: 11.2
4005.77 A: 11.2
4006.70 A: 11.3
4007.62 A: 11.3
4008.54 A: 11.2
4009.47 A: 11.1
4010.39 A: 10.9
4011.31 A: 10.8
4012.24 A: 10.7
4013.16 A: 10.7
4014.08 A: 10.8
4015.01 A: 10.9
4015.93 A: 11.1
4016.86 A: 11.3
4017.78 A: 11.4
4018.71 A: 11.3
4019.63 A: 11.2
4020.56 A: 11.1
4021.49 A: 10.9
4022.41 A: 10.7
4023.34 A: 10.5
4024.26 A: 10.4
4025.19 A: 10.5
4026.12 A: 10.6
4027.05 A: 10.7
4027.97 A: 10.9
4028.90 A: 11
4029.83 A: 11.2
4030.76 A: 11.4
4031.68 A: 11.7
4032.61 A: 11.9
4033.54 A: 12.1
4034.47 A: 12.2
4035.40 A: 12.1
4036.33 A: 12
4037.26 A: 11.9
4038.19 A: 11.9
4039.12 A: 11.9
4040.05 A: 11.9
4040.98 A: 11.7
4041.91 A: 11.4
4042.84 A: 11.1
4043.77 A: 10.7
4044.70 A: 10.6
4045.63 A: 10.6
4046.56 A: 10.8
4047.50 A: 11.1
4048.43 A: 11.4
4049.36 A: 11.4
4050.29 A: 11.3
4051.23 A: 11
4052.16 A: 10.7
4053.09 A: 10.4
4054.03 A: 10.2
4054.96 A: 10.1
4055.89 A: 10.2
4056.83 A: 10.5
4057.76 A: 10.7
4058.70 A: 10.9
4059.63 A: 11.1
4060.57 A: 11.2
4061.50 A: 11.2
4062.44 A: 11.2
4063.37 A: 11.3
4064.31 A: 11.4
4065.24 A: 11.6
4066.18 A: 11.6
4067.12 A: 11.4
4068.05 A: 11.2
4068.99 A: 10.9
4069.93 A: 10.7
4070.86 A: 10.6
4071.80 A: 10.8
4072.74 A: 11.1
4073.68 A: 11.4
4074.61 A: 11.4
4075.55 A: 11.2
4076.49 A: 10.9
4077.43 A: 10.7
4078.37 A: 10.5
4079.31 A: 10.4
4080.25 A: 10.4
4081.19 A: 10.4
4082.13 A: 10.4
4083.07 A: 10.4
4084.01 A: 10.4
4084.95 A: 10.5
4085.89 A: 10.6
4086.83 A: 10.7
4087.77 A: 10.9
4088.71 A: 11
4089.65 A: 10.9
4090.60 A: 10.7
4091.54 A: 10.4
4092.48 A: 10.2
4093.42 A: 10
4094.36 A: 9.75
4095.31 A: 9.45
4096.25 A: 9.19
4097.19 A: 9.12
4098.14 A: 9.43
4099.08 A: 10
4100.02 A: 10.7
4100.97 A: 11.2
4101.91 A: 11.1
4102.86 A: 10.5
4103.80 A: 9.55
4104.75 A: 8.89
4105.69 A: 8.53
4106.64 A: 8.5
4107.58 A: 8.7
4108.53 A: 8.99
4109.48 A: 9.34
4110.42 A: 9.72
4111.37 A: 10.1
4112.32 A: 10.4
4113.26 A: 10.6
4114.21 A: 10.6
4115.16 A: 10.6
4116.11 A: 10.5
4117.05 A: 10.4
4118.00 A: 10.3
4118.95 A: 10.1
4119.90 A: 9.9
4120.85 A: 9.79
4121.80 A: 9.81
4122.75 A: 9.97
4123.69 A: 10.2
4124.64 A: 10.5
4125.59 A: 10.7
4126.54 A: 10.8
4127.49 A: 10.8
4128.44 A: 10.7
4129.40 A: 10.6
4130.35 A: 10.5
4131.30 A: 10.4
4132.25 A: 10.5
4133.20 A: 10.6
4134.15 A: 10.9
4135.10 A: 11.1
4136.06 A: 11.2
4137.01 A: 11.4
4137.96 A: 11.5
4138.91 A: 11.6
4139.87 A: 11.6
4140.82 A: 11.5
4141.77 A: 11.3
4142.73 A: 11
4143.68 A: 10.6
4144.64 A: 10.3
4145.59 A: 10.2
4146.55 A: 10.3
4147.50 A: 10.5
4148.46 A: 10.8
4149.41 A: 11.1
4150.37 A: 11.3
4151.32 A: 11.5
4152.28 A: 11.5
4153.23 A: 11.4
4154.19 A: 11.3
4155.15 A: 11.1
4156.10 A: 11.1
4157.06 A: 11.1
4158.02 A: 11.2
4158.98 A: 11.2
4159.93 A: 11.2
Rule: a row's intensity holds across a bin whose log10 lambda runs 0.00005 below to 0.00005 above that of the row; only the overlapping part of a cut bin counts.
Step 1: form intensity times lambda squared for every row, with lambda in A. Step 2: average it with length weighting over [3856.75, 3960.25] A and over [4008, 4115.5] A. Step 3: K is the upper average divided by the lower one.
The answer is 1.1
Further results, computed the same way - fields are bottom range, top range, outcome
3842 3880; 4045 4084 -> 1.10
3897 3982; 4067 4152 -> 1.11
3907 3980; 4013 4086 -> 1.14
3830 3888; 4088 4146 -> 1.17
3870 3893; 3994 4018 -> 1.19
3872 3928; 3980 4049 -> 1.11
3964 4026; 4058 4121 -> 1.05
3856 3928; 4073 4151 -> 1.08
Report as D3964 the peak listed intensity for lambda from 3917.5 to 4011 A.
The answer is 11.7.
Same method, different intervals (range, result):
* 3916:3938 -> 11.4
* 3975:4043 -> 12.2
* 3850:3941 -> 12.4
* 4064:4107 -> 11.6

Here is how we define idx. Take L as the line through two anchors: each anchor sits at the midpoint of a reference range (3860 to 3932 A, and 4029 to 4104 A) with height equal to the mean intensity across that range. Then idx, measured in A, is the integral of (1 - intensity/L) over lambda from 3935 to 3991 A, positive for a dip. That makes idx 4.4 A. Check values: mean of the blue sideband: 10.7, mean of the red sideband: 10.9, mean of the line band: 9.94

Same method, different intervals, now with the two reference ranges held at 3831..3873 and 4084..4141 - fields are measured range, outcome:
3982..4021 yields -3.5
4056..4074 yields -1.4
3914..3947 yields -1.2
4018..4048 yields -2.9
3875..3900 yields 1.0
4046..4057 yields -0.5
